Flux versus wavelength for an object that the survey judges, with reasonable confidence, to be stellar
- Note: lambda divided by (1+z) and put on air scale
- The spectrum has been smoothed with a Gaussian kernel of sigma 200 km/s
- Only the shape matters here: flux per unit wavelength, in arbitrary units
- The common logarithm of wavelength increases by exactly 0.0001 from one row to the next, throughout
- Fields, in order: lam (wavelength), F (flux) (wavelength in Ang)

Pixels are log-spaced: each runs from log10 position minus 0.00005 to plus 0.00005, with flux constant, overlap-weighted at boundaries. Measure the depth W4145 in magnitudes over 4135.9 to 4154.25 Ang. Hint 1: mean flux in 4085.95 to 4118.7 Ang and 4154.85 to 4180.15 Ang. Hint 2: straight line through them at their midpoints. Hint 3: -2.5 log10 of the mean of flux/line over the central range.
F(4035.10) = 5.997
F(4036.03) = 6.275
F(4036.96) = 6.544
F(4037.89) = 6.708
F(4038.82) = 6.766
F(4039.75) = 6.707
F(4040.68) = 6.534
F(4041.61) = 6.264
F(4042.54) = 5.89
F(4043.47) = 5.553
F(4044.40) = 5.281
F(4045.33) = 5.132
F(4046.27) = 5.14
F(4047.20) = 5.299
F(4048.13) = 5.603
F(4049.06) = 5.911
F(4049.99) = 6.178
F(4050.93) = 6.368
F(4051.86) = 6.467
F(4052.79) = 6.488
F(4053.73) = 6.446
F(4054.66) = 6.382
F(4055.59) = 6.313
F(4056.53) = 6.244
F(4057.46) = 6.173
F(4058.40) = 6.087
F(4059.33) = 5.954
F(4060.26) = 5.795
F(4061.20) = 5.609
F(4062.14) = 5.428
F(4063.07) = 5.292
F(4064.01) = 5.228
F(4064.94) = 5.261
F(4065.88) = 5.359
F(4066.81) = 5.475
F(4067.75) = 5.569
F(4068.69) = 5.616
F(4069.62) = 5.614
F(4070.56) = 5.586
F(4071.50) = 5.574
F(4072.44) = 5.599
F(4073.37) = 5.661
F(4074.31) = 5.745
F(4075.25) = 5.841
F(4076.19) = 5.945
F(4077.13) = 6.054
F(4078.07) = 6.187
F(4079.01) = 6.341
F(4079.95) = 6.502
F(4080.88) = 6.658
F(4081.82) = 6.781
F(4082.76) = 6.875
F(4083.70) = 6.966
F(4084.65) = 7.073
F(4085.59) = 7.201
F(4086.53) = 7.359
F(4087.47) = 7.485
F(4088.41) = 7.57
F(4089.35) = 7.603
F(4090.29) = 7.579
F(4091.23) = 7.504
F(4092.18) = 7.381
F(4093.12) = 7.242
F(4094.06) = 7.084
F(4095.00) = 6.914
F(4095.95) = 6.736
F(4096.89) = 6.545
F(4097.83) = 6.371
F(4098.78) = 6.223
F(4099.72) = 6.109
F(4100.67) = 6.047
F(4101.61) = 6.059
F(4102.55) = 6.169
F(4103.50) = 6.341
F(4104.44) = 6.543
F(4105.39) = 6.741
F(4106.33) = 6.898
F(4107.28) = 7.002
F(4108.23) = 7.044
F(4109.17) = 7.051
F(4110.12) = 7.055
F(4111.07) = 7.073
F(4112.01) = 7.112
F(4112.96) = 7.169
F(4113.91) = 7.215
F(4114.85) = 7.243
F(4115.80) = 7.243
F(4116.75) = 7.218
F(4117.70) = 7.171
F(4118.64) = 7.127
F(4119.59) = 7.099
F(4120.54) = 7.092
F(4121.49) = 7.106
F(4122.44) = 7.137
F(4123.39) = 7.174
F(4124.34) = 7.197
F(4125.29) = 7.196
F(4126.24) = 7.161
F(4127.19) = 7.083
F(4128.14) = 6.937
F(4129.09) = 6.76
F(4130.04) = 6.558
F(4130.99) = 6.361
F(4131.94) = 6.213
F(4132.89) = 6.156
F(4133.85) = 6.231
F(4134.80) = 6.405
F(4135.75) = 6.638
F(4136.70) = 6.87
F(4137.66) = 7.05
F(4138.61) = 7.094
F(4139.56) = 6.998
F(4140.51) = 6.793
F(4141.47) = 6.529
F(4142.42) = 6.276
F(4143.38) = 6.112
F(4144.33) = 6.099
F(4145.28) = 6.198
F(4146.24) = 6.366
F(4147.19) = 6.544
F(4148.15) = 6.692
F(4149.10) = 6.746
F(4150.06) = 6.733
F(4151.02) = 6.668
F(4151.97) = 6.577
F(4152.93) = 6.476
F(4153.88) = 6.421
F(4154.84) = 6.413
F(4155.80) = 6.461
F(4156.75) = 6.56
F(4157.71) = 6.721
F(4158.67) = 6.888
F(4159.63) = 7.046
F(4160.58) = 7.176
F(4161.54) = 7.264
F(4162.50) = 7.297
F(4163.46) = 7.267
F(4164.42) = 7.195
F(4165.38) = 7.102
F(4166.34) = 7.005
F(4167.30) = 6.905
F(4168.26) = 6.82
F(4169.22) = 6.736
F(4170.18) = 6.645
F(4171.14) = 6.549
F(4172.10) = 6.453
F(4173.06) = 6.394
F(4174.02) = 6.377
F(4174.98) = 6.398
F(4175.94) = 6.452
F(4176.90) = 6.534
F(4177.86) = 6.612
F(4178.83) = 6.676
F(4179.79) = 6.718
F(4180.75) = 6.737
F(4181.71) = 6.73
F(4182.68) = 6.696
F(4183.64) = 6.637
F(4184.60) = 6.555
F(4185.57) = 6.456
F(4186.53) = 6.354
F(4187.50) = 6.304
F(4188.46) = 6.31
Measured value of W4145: 0.04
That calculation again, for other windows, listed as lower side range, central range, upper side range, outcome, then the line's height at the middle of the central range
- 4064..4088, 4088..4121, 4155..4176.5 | -0.09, 6.36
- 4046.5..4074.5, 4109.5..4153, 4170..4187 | -0.09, 6.26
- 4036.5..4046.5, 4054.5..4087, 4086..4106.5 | 0.08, 6.48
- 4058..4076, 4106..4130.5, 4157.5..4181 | -0.14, 6.2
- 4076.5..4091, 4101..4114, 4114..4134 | 0.02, 6.95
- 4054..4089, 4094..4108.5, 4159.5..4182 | -0.03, 6.33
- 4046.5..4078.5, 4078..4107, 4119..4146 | -0.10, 6.21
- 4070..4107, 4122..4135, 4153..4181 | -0.01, 6.67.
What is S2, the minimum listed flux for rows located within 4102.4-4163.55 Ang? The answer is 6.099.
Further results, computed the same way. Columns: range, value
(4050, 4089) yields 5.228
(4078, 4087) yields 6.187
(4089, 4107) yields 6.047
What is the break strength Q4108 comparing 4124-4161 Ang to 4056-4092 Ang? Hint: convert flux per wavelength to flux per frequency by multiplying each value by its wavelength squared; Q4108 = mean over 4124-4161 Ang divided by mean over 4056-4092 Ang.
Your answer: 1.1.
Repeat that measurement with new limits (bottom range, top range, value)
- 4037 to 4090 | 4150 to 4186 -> 1.15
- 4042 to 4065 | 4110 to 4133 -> 1.24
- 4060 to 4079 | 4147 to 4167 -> 1.26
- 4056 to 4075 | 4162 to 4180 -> 1.26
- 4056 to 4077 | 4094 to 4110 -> 1.18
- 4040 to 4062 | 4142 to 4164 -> 1.17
